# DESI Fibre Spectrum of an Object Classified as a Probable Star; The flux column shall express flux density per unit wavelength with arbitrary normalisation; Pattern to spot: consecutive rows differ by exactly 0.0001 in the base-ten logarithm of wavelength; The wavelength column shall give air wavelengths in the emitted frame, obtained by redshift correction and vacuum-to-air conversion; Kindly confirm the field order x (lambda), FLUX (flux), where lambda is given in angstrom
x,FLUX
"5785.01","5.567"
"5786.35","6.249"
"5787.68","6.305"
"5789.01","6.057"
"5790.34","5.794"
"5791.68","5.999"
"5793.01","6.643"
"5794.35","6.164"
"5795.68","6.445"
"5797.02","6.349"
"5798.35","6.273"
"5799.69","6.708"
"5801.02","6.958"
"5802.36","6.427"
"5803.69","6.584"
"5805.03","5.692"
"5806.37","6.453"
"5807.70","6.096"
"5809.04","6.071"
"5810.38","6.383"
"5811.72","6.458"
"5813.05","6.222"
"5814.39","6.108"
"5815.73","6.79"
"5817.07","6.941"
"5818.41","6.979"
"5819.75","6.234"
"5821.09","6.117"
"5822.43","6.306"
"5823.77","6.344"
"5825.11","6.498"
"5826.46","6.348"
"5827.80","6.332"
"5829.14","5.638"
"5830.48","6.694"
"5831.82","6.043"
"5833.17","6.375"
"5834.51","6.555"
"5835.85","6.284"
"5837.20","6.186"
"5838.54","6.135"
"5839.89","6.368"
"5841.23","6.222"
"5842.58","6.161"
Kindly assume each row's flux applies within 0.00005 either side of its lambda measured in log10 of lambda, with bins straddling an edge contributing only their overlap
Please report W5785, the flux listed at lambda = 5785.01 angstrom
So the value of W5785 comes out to 5.567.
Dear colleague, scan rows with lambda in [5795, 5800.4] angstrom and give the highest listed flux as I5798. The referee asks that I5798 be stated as 6.708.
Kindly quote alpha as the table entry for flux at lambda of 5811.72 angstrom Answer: 6.458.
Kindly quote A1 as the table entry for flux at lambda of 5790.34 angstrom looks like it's 5.794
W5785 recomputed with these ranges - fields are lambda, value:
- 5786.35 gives 6.249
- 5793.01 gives 6.643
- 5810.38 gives 6.383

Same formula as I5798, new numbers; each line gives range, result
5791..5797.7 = 6.643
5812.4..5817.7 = 6.941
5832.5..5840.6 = 6.555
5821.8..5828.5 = 6.498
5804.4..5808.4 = 6.453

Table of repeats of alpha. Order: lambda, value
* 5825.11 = 6.498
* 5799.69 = 6.708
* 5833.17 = 6.375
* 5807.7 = 6.096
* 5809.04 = 6.071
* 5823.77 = 6.344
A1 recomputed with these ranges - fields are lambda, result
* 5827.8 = 6.332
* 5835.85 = 6.284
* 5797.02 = 6.349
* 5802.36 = 6.427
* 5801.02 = 6.958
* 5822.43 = 6.306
